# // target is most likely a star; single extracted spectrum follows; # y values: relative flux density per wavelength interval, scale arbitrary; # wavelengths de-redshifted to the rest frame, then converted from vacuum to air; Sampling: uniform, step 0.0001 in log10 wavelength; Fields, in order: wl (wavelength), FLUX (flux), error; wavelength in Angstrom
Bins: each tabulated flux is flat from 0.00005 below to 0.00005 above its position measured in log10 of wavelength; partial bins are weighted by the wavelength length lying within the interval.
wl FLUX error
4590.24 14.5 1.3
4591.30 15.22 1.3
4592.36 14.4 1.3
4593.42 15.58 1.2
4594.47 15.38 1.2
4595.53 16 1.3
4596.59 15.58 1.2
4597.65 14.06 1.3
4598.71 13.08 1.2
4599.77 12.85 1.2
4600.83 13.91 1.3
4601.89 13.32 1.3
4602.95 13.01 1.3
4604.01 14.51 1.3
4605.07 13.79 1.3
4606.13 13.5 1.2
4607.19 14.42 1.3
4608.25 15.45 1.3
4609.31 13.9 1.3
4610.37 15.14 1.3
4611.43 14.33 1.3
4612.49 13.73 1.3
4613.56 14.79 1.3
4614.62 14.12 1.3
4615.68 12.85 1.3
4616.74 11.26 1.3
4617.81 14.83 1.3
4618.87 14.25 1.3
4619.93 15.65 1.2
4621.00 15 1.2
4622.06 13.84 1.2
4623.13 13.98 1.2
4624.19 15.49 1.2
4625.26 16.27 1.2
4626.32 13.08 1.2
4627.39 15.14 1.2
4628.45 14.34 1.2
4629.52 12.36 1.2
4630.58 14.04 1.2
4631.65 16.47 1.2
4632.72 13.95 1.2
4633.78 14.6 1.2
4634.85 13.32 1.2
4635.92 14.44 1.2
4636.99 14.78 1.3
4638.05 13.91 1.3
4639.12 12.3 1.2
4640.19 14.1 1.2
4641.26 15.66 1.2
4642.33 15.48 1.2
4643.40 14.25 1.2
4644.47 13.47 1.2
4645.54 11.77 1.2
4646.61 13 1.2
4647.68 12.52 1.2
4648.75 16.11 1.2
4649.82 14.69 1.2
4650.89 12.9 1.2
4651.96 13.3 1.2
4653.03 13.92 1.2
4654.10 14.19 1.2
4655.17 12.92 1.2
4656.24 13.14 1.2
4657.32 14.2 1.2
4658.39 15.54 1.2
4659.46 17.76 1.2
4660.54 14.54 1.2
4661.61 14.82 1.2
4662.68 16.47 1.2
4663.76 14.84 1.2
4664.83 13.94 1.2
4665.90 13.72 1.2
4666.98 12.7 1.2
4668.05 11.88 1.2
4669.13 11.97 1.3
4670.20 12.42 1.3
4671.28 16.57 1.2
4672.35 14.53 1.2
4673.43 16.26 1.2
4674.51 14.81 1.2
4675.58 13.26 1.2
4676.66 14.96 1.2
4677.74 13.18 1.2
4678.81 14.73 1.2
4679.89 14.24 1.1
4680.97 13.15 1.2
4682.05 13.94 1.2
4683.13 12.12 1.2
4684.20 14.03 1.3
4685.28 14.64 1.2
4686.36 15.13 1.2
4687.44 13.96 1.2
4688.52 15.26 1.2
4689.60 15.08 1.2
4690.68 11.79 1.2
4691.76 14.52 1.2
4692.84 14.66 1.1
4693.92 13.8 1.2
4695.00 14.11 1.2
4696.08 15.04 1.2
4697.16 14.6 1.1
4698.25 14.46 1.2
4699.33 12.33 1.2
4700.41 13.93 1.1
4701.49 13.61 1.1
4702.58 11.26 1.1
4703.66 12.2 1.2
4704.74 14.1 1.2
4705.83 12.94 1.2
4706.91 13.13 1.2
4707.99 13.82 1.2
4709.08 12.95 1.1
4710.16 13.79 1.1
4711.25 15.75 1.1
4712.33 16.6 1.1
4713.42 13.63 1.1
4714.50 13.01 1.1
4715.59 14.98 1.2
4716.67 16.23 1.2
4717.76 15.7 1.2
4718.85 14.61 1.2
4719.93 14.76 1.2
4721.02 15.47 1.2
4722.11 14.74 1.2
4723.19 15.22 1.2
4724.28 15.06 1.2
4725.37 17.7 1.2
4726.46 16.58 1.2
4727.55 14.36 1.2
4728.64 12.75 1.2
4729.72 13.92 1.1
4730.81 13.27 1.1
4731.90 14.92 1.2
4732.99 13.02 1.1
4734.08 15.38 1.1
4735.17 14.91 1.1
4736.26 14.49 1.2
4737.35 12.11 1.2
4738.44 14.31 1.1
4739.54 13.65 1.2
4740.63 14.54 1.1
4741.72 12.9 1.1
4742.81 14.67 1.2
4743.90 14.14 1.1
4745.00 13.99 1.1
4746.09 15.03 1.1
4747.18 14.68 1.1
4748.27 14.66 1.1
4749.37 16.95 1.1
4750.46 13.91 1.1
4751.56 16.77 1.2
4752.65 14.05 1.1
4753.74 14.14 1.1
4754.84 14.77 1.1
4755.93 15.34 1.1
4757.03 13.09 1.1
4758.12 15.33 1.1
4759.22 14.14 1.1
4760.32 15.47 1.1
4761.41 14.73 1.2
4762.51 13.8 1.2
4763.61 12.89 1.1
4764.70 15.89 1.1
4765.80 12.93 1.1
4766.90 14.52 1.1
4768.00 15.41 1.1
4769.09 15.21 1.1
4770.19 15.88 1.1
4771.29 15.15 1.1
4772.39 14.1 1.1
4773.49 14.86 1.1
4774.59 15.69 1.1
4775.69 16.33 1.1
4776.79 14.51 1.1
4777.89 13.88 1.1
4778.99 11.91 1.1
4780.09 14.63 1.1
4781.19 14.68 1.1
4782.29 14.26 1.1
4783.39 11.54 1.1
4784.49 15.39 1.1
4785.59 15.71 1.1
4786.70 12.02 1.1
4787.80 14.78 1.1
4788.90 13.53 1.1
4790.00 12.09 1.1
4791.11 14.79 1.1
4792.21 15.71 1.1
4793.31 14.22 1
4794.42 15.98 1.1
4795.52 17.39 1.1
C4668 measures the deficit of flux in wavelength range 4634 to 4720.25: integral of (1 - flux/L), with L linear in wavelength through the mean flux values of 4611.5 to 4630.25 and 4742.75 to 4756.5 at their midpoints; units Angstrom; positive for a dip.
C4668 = 2.29 Angstrom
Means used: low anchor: 14.2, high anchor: 14.9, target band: 14.1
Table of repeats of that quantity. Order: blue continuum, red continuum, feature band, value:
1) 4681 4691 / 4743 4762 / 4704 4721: -0.1 Angstrom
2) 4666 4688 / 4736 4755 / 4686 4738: -0.4 Angstrom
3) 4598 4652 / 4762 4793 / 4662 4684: 0.3 Angstrom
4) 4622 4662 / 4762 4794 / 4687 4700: 0.1 Angstrom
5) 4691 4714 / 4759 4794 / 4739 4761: -0.6 Angstrom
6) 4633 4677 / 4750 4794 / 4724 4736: -0.3 Angstrom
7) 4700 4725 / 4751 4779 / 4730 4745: 0.5 Angstrom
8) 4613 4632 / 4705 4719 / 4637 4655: 0.6 Angstrom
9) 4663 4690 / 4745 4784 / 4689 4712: 0.8 Angstrom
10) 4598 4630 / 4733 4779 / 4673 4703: 0.6 Angstrom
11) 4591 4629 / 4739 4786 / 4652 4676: 0.2 Angstrom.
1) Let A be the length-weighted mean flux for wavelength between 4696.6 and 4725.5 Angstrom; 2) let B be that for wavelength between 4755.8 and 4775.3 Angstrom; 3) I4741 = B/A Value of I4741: 1.03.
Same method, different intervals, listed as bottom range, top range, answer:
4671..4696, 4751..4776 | 1.04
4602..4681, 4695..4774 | 1.02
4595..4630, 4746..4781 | 1.04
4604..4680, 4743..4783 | 1.03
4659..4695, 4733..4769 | 1.02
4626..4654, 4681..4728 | 1.02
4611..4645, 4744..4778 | 1.04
